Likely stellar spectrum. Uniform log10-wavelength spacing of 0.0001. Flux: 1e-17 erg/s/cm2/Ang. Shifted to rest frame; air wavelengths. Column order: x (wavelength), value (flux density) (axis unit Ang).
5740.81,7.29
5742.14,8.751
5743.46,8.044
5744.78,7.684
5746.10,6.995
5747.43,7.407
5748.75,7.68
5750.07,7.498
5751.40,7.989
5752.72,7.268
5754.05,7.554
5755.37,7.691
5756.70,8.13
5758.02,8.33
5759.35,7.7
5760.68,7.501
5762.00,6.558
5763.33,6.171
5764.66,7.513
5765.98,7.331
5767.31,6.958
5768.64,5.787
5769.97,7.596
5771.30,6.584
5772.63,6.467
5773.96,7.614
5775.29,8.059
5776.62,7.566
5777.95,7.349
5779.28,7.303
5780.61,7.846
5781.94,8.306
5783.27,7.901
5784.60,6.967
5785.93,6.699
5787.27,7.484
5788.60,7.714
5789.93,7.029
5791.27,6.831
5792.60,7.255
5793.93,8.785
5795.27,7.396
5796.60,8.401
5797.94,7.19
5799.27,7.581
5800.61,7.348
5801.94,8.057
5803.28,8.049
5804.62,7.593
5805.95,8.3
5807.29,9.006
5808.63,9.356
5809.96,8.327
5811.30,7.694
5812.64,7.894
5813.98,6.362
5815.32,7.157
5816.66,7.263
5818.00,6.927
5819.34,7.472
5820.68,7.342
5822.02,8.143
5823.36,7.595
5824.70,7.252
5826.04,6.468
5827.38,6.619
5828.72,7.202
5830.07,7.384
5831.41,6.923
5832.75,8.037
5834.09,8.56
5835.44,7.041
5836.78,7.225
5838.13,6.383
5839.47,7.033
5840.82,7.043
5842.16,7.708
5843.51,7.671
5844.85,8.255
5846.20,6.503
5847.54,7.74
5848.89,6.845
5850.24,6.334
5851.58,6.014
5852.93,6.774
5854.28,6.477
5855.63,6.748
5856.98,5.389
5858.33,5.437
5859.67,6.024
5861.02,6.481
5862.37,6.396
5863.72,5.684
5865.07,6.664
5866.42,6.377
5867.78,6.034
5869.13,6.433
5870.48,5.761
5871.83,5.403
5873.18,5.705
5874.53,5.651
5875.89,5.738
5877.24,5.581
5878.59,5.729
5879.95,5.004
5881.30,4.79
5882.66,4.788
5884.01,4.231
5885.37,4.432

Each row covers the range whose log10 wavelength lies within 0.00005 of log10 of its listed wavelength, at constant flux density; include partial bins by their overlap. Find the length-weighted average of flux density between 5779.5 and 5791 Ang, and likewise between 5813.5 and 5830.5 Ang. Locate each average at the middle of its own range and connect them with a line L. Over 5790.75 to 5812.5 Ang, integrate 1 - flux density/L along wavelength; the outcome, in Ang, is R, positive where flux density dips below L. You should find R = -1.85 Ang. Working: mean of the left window 7.46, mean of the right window 7.17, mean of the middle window 7.96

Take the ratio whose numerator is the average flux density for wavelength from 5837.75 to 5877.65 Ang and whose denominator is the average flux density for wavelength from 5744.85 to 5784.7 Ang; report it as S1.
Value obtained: 0.87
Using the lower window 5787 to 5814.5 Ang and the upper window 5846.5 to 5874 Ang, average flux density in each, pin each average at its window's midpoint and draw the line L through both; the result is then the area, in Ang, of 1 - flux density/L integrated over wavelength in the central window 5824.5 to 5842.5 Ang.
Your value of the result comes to -0.7 Ang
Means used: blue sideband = 7.81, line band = 7.2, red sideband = 6.24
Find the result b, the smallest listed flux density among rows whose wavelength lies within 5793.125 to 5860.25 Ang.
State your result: 5.389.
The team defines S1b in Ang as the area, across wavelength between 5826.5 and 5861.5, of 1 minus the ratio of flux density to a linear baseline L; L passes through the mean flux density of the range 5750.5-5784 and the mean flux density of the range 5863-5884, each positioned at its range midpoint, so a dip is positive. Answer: -4.4 Ang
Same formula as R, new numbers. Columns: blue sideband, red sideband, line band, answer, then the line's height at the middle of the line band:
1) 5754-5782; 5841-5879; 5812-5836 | -2.1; 6.74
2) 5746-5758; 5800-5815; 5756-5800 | 2.3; 7.8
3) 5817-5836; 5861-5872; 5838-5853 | -0.6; 6.78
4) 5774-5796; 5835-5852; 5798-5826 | -1.4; 7.33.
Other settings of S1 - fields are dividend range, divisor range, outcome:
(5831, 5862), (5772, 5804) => 0.91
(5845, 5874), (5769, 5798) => 0.84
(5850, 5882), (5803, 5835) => 0.78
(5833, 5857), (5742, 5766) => 0.93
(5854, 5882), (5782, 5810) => 0.76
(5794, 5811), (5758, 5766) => 1.12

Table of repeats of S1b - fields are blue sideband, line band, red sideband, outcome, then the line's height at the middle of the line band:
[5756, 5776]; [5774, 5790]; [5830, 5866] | -0.89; 7.14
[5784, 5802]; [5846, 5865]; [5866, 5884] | -1.08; 6.01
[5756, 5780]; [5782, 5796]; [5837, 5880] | -0.80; 7.05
